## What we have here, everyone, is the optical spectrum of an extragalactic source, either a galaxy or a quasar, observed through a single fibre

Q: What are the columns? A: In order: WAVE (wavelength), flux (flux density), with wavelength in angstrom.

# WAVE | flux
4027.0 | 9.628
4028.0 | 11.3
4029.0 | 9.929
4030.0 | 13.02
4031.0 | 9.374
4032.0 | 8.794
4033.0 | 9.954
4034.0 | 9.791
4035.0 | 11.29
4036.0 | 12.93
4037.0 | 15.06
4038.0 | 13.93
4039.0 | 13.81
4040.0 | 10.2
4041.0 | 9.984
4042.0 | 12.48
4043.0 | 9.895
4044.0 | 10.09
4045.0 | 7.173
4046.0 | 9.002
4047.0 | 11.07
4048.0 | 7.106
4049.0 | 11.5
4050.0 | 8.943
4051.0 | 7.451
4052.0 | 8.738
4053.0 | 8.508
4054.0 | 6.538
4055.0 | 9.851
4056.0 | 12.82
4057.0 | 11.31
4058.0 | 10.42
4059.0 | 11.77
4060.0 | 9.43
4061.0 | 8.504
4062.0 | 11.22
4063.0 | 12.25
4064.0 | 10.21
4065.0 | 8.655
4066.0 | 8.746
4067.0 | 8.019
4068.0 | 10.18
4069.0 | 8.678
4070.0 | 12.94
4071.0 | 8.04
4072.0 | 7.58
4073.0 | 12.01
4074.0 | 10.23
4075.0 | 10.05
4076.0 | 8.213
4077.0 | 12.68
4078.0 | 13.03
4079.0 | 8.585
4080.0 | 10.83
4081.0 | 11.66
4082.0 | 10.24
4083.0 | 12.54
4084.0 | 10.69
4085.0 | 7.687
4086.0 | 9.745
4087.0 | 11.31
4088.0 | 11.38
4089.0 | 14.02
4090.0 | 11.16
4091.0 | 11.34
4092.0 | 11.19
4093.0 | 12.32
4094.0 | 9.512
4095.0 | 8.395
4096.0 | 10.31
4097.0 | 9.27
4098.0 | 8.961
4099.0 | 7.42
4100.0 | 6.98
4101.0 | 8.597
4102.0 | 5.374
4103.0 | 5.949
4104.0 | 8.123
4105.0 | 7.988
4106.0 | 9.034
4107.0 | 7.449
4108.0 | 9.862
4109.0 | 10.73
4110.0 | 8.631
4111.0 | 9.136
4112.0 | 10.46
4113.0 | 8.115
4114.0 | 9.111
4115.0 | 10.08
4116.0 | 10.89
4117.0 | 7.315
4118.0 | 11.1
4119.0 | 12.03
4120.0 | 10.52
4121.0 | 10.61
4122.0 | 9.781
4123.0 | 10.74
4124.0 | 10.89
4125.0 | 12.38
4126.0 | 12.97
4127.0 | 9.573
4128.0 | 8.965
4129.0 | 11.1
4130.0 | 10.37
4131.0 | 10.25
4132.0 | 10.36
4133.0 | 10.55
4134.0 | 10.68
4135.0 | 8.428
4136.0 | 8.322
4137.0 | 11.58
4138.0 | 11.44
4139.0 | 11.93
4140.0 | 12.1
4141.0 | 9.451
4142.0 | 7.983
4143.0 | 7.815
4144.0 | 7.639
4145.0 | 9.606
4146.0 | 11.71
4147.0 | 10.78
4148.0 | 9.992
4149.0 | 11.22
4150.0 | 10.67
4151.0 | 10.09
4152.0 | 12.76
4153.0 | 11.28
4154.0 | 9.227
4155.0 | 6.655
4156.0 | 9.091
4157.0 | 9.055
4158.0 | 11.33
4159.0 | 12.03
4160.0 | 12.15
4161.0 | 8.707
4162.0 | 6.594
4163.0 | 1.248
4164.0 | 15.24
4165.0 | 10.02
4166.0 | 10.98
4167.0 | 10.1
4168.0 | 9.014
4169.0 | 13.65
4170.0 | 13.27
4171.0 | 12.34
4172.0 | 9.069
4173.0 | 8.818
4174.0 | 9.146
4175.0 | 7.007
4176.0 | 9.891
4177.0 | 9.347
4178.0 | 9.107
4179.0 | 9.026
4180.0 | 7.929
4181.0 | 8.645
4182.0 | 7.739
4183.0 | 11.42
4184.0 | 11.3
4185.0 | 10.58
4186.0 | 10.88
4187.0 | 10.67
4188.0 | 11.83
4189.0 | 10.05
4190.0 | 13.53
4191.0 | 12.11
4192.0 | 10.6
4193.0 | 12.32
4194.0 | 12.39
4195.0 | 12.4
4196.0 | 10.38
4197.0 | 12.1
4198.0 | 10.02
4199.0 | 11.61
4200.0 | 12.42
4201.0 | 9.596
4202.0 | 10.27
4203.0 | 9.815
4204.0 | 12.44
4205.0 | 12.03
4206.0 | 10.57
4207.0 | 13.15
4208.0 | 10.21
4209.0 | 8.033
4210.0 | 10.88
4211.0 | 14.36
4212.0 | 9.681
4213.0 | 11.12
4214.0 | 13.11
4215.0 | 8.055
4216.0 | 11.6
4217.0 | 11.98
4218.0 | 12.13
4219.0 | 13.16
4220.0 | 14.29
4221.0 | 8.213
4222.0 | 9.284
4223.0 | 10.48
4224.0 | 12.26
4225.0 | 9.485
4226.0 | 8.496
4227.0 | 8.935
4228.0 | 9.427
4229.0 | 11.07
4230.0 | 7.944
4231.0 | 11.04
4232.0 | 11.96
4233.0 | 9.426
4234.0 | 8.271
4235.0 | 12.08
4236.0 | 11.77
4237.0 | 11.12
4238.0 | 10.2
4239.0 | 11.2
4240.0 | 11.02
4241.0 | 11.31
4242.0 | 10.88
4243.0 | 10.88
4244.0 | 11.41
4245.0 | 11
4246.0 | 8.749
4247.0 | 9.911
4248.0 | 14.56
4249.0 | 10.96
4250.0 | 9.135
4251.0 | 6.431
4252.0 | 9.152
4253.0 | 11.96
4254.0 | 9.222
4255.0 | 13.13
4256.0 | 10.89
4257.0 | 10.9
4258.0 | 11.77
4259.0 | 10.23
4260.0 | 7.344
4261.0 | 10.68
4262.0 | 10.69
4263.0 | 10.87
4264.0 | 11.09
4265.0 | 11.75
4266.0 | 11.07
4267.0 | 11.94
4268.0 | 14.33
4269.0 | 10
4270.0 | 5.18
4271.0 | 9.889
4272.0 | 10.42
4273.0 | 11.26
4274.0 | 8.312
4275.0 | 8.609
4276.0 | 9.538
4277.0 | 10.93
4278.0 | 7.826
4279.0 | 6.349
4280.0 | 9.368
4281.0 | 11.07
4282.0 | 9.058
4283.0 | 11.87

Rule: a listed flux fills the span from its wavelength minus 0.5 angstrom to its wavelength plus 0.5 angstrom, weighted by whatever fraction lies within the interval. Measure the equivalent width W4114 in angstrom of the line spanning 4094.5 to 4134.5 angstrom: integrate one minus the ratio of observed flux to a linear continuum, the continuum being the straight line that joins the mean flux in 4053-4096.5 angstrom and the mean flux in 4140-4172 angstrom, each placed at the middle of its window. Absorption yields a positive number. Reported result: 2.69 angstrom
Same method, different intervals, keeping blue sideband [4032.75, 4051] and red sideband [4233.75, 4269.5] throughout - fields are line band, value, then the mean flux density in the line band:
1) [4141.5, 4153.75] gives 0.7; 10.1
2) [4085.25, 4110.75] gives 3.2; 9.38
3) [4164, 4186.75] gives 1.4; 10.1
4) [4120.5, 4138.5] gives 0.4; 10.5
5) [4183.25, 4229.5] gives -1.3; 11.1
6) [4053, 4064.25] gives 0.4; 10.3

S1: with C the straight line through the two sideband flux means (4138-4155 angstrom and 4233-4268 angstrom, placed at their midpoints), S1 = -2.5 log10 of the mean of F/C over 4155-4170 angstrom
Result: 0.04 mag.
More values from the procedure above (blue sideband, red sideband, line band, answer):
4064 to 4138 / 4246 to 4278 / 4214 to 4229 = -0.046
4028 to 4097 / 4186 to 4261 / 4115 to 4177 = 0.048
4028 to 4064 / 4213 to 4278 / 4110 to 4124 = 0.051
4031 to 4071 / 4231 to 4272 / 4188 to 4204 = -0.086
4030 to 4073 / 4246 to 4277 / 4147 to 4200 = -0.007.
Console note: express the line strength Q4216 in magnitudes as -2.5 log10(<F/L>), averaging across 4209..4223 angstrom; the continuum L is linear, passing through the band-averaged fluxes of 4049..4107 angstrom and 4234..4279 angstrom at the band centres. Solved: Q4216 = -0.096 mag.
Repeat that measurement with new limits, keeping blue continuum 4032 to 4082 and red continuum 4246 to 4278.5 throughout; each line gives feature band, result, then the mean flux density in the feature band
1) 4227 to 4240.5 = -0.02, 10.4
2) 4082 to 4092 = -0.08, 11.1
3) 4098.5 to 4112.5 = 0.24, 8.27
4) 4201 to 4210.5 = -0.05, 10.8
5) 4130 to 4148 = 0.02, 10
